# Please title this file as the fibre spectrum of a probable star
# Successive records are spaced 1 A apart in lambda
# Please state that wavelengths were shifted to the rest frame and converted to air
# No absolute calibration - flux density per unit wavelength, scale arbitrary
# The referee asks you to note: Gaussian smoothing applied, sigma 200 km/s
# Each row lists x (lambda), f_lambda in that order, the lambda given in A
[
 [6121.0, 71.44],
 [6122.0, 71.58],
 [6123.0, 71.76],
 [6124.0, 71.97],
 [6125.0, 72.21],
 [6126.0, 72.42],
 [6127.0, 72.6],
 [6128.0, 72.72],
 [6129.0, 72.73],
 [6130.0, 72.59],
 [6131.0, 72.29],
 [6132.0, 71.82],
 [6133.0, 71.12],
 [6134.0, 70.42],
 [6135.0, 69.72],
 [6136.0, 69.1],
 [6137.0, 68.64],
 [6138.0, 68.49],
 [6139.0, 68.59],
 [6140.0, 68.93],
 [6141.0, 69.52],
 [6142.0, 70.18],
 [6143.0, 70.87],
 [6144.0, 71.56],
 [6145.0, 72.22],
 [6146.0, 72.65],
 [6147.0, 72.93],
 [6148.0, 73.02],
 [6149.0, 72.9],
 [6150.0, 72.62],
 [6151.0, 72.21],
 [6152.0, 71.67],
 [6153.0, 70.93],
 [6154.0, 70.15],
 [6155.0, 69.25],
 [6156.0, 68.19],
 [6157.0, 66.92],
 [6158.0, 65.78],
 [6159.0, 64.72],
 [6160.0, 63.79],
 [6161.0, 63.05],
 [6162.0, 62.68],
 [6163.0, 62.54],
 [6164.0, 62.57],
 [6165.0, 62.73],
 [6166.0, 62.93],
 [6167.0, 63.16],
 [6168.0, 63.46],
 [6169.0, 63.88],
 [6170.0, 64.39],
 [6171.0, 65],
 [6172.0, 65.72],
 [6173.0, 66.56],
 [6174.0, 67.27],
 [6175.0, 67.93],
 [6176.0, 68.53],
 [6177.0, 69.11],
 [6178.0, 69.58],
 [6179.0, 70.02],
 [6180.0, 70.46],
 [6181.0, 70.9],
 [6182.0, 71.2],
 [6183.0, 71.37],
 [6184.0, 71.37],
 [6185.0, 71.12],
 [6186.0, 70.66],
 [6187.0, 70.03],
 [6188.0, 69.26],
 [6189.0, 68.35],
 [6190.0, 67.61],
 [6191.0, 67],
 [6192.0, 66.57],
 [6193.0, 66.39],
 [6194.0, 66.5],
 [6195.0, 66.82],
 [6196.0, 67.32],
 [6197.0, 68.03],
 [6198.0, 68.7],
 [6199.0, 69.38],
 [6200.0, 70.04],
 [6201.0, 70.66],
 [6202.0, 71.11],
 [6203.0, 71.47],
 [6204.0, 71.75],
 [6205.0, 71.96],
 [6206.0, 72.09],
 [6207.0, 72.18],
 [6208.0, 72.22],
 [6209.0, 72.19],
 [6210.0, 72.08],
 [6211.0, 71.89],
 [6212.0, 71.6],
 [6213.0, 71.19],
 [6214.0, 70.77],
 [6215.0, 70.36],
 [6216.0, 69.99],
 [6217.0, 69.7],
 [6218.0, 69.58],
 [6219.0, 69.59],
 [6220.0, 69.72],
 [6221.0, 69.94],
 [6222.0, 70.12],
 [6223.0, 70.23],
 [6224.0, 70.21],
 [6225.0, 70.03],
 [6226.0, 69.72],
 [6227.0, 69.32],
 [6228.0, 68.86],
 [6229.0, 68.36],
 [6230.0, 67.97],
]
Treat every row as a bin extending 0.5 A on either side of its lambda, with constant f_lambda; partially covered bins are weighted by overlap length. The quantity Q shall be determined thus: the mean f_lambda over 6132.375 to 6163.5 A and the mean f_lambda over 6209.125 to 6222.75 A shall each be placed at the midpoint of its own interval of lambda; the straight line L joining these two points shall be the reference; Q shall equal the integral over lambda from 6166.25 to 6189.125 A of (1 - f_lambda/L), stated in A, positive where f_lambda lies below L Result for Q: 0.5 A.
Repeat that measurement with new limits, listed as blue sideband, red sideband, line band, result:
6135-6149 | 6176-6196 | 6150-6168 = 0.99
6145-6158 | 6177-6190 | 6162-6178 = 1.23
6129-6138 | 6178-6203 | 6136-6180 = 1.37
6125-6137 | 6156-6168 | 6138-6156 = -0.93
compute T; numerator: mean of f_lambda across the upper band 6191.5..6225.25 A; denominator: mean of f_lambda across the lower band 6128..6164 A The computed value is 1.0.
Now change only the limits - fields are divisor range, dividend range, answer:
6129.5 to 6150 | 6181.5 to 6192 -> 0.98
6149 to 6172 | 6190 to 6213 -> 1.06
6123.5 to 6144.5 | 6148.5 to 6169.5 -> 0.94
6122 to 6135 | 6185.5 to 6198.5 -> 0.94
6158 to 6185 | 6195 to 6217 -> 1.06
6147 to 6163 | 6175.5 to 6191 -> 1.02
